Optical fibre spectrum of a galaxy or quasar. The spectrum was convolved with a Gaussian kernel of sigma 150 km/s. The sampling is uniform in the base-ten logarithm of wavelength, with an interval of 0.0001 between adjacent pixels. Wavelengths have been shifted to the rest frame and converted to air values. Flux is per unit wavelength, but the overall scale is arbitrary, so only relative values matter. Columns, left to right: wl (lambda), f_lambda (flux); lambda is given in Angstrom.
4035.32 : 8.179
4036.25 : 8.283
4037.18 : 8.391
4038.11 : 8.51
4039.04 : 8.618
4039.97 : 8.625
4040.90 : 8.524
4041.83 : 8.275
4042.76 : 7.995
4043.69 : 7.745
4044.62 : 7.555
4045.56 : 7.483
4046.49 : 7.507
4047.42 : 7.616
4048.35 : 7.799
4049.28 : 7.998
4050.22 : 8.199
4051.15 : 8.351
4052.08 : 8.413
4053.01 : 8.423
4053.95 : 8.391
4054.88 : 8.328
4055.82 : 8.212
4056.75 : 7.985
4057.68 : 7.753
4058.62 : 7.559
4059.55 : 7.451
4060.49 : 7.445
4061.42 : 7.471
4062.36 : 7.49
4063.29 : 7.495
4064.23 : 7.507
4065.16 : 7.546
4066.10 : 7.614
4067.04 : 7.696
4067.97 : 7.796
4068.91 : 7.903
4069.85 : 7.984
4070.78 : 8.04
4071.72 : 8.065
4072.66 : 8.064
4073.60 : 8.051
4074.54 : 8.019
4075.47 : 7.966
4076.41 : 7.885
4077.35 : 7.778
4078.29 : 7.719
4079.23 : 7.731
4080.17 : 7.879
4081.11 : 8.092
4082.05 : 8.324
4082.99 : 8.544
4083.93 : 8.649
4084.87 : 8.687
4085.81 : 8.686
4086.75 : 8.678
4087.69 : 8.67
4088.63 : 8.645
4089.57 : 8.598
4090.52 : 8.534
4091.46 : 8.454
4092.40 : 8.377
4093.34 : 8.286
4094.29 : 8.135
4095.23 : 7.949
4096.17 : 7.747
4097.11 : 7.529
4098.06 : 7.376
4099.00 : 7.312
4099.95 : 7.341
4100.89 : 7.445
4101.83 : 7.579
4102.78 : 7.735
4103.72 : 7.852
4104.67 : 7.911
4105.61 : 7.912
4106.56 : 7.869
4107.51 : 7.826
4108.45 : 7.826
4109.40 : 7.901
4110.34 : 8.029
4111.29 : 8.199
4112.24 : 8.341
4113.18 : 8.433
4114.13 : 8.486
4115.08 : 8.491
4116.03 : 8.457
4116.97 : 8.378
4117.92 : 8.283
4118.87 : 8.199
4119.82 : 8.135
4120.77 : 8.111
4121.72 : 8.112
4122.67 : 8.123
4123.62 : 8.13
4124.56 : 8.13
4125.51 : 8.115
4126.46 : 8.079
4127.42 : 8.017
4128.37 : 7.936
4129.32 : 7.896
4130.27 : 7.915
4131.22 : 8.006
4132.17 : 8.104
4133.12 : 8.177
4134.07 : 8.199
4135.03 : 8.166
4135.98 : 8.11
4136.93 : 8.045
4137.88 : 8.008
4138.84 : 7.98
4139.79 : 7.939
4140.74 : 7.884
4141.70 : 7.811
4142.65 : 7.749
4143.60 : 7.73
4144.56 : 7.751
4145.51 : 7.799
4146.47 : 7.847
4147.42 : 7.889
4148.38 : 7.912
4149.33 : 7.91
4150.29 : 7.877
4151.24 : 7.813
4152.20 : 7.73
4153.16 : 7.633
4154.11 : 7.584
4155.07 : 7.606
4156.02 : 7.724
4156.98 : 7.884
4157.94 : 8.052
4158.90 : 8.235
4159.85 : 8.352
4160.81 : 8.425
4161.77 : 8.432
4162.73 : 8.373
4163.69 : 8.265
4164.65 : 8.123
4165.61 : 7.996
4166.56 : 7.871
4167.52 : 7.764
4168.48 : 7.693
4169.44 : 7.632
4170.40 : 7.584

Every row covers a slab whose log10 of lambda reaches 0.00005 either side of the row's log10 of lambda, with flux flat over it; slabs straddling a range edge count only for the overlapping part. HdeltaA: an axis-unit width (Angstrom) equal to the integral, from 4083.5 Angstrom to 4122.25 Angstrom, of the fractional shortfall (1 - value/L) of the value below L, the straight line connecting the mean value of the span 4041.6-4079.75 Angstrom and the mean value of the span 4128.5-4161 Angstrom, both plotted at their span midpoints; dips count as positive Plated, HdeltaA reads -1.1 Angstrom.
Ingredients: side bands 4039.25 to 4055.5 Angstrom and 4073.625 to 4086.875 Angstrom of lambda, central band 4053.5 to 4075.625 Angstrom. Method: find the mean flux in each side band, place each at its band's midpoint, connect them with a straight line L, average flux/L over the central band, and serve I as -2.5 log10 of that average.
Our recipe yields 0.04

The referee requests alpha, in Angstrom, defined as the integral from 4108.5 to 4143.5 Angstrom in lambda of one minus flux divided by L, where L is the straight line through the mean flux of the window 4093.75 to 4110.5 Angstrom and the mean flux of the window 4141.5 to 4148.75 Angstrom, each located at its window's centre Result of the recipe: -1.5 Angstrom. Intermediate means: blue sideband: 7.73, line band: 8.11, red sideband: 7.81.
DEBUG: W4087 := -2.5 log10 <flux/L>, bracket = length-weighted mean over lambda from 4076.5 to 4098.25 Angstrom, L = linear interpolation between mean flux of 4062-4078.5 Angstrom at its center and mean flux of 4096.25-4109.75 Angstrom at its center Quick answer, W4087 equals -0.07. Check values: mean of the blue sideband 7.82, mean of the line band 8.22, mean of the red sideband 7.67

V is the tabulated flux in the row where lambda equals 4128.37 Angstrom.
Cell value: 7.936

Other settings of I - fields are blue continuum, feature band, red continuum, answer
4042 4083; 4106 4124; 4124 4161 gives -0.03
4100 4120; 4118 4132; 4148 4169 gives -0.01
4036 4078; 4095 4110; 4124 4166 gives 0.04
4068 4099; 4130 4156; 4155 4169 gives 0.03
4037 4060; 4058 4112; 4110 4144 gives 0.02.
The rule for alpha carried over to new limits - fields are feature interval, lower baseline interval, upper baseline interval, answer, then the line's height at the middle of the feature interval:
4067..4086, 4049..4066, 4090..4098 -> -0.2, 7.99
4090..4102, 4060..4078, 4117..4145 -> 0.0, 7.89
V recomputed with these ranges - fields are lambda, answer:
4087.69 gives 8.67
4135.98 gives 8.11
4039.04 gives 8.618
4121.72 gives 8.112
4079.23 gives 7.731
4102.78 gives 7.735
